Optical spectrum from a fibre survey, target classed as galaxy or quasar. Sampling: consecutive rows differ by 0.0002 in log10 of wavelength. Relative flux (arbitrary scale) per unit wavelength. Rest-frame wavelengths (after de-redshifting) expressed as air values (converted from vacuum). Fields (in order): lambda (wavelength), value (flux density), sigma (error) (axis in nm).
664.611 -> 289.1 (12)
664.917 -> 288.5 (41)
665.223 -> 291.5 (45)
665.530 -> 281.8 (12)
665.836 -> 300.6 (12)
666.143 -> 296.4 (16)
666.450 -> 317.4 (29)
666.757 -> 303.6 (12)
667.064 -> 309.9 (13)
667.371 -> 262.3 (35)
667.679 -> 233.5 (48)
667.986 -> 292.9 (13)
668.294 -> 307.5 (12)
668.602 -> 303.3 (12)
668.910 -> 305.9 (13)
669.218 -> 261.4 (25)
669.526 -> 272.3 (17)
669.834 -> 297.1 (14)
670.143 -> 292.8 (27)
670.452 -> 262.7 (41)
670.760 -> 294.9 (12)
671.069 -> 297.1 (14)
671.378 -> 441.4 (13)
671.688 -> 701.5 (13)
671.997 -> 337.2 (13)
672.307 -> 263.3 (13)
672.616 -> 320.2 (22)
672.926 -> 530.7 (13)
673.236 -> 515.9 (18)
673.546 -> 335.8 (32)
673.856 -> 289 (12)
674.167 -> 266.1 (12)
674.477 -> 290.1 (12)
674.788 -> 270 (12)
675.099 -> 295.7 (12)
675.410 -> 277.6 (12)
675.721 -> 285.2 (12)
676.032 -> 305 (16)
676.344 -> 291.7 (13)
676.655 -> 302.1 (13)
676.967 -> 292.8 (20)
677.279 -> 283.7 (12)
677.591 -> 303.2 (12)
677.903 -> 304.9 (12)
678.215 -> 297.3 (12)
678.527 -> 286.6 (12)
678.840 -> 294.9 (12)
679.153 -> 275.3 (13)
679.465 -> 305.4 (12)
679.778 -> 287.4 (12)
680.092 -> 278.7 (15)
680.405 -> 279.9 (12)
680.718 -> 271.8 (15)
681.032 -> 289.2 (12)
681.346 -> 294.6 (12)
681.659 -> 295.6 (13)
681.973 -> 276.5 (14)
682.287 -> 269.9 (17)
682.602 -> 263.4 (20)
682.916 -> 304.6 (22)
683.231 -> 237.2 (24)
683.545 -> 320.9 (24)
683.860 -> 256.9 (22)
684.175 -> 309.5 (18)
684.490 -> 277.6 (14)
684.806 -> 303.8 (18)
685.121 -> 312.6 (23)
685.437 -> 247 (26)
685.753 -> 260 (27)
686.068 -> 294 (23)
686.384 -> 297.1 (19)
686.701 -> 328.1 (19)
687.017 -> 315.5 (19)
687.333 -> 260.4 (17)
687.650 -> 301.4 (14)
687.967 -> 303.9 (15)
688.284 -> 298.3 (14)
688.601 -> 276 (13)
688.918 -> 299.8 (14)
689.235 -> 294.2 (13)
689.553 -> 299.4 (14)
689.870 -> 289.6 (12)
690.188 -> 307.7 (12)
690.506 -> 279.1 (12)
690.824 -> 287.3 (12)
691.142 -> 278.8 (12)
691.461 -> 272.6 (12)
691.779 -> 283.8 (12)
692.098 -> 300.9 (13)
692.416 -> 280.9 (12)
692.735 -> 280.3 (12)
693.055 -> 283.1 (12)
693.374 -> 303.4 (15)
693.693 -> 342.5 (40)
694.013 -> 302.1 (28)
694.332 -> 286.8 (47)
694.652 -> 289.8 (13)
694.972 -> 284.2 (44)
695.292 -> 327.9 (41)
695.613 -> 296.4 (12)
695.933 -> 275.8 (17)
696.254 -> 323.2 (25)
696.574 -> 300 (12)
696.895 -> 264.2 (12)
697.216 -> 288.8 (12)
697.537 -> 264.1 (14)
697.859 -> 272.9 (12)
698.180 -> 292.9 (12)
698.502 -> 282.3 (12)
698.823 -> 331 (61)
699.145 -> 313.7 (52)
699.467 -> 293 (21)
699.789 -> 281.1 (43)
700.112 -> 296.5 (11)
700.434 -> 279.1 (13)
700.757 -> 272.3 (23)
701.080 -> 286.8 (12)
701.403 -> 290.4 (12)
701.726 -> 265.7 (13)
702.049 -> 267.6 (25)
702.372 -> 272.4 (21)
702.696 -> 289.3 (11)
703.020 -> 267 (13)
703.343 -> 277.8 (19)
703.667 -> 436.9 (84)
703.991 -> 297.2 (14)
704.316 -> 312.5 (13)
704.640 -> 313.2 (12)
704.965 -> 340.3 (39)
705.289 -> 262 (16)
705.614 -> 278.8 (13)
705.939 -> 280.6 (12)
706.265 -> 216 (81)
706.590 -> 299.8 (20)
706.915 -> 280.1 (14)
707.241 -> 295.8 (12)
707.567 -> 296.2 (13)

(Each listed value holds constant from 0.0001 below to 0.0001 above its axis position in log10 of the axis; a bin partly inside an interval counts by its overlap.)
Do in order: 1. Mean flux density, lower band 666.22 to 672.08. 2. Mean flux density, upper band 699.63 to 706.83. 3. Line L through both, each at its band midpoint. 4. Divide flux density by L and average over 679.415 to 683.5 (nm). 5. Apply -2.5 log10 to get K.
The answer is 0.10 mag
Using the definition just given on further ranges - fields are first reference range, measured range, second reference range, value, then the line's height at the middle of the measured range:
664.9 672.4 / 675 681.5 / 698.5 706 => 0.07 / 309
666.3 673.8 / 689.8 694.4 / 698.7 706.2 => 0.06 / 308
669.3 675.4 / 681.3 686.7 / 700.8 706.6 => 0.14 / 324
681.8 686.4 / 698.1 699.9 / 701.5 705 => -0.01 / 298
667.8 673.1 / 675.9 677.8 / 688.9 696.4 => 0.11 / 327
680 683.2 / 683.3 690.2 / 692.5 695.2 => -0.02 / 288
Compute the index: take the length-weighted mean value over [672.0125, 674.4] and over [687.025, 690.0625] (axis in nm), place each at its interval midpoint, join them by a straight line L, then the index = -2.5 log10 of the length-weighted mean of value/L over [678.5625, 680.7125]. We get 0.16 mag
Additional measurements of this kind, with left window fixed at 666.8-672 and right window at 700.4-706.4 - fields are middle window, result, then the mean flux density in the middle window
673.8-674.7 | 0.13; 280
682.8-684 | 0.11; 279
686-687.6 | 0.02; 299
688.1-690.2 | 0.03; 294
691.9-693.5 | 0.04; 289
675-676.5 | 0.09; 291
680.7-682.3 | 0.09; 285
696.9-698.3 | 0.07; 278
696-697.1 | 0.01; 294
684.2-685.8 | 0.09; 284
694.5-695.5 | -0.01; 300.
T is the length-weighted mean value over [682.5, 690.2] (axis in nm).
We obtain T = 290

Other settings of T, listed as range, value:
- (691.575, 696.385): 297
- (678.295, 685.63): 284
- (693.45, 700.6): 295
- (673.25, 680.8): 295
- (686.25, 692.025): 293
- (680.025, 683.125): 282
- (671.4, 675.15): 372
